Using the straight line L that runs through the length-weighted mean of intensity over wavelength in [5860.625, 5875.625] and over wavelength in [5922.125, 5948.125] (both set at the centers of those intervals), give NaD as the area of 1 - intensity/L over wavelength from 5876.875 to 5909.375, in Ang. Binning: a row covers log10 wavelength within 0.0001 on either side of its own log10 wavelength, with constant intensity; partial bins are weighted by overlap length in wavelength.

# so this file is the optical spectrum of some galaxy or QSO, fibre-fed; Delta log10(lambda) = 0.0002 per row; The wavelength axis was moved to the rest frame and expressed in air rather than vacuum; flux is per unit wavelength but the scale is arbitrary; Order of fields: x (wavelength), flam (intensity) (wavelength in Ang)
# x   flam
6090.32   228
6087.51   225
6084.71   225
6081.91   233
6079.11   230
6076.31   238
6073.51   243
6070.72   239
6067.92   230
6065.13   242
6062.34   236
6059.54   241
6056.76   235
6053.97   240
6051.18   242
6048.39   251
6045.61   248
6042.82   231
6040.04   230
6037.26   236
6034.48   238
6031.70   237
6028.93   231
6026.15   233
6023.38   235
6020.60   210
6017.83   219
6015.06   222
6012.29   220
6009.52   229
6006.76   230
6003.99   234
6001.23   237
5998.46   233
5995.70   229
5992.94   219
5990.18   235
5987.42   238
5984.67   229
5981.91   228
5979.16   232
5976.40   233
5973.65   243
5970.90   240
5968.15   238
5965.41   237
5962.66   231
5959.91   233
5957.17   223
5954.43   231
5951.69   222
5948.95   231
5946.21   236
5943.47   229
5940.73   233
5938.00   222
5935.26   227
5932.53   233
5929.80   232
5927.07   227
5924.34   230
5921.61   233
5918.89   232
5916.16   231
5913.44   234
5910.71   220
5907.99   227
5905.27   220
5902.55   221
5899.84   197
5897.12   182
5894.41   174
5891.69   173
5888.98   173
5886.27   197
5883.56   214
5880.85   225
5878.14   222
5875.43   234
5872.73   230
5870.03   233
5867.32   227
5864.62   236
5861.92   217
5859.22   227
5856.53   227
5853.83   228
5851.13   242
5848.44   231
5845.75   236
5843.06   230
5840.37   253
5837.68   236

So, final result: 3.89 Ang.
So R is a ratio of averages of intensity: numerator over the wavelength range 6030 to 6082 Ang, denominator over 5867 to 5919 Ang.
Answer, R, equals 1.12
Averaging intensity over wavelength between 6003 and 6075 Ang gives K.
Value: 234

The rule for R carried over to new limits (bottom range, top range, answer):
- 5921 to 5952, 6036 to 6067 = 1.04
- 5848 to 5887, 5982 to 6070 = 1.03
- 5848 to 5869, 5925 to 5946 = 1.00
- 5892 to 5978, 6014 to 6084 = 1.04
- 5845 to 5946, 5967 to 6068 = 1.06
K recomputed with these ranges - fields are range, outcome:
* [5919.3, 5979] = 232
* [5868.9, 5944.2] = 218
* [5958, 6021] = 231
